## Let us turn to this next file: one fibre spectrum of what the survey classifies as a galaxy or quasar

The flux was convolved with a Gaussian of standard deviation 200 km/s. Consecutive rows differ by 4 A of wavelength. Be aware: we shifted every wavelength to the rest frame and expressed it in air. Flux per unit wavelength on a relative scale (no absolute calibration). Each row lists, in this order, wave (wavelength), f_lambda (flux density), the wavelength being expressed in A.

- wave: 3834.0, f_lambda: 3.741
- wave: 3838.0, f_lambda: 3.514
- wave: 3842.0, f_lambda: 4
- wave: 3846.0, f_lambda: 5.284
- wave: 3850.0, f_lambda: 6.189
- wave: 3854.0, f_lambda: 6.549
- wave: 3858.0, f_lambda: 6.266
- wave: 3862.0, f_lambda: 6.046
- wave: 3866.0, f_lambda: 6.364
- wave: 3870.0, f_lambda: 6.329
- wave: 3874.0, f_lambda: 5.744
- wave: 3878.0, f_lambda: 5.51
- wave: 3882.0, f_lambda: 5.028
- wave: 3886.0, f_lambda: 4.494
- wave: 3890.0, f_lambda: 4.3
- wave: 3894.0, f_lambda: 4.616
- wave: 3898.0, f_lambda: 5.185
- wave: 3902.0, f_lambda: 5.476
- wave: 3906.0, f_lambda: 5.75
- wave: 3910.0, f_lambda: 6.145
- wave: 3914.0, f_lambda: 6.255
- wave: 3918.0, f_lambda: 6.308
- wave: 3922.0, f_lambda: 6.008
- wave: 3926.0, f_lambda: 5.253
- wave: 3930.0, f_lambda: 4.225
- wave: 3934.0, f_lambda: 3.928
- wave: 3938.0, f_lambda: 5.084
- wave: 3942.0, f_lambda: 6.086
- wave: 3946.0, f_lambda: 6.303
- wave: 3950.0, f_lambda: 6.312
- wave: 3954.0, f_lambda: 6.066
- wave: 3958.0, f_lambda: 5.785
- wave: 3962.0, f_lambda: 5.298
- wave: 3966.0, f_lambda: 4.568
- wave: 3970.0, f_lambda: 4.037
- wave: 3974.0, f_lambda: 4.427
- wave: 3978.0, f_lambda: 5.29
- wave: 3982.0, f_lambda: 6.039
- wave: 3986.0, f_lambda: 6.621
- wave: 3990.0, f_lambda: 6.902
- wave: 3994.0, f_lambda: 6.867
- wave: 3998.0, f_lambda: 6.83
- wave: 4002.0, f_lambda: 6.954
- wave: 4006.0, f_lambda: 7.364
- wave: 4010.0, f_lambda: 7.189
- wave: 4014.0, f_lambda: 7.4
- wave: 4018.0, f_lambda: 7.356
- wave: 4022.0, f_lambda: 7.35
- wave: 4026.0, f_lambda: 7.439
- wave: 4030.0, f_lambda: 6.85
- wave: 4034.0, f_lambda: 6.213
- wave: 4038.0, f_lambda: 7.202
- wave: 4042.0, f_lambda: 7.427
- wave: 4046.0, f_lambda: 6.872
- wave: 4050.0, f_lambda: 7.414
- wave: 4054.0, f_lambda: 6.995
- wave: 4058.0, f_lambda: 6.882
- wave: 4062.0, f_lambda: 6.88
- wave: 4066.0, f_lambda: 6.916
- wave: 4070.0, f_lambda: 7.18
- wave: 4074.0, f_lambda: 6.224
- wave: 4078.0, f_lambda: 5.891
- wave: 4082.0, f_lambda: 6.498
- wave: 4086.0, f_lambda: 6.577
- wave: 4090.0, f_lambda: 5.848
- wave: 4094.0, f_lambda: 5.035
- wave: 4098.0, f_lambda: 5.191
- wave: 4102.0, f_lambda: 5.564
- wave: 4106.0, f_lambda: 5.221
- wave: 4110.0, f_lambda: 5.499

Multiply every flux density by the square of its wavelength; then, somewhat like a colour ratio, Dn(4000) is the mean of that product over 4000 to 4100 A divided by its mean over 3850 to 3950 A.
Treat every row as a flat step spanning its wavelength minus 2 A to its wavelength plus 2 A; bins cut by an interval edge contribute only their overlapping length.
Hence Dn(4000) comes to 1.3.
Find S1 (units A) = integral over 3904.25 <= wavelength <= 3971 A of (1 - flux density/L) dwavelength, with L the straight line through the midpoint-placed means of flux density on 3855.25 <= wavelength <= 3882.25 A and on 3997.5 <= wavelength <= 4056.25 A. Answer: 9.82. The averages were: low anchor 5.97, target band 5.52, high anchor 7.13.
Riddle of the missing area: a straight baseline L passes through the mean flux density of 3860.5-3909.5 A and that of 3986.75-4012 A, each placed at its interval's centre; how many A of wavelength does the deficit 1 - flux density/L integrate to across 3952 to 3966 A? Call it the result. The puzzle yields 1.9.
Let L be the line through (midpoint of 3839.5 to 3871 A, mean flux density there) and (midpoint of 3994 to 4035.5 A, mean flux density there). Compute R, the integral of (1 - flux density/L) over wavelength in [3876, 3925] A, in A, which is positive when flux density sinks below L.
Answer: 6.1 A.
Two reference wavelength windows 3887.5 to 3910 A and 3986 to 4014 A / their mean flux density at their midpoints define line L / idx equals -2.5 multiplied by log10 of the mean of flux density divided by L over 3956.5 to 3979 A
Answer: 0.300 mag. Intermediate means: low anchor 5.15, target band 4.86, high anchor 7.02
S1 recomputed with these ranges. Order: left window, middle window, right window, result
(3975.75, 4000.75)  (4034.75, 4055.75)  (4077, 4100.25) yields -3.58 A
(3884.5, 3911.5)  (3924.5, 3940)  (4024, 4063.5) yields 2.70 A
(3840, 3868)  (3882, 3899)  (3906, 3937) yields 2.90 A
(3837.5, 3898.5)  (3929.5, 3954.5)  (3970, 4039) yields 2.52 A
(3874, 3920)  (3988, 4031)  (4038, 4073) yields -3.75 A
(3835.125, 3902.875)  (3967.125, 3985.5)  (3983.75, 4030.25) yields 4.51 A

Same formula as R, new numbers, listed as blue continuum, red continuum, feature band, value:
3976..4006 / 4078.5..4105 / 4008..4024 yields -2.42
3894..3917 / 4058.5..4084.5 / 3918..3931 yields 0.85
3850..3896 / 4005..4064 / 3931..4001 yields 8.76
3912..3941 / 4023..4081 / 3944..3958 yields -1.34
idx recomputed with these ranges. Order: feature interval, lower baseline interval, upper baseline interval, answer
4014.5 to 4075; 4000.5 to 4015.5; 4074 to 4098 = -0.07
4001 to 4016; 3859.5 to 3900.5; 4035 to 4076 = -0.11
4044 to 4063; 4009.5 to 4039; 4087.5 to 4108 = -0.09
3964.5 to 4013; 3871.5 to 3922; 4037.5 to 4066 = 0.05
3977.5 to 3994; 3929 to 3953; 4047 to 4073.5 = -0.07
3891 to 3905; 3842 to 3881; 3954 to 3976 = 0.10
